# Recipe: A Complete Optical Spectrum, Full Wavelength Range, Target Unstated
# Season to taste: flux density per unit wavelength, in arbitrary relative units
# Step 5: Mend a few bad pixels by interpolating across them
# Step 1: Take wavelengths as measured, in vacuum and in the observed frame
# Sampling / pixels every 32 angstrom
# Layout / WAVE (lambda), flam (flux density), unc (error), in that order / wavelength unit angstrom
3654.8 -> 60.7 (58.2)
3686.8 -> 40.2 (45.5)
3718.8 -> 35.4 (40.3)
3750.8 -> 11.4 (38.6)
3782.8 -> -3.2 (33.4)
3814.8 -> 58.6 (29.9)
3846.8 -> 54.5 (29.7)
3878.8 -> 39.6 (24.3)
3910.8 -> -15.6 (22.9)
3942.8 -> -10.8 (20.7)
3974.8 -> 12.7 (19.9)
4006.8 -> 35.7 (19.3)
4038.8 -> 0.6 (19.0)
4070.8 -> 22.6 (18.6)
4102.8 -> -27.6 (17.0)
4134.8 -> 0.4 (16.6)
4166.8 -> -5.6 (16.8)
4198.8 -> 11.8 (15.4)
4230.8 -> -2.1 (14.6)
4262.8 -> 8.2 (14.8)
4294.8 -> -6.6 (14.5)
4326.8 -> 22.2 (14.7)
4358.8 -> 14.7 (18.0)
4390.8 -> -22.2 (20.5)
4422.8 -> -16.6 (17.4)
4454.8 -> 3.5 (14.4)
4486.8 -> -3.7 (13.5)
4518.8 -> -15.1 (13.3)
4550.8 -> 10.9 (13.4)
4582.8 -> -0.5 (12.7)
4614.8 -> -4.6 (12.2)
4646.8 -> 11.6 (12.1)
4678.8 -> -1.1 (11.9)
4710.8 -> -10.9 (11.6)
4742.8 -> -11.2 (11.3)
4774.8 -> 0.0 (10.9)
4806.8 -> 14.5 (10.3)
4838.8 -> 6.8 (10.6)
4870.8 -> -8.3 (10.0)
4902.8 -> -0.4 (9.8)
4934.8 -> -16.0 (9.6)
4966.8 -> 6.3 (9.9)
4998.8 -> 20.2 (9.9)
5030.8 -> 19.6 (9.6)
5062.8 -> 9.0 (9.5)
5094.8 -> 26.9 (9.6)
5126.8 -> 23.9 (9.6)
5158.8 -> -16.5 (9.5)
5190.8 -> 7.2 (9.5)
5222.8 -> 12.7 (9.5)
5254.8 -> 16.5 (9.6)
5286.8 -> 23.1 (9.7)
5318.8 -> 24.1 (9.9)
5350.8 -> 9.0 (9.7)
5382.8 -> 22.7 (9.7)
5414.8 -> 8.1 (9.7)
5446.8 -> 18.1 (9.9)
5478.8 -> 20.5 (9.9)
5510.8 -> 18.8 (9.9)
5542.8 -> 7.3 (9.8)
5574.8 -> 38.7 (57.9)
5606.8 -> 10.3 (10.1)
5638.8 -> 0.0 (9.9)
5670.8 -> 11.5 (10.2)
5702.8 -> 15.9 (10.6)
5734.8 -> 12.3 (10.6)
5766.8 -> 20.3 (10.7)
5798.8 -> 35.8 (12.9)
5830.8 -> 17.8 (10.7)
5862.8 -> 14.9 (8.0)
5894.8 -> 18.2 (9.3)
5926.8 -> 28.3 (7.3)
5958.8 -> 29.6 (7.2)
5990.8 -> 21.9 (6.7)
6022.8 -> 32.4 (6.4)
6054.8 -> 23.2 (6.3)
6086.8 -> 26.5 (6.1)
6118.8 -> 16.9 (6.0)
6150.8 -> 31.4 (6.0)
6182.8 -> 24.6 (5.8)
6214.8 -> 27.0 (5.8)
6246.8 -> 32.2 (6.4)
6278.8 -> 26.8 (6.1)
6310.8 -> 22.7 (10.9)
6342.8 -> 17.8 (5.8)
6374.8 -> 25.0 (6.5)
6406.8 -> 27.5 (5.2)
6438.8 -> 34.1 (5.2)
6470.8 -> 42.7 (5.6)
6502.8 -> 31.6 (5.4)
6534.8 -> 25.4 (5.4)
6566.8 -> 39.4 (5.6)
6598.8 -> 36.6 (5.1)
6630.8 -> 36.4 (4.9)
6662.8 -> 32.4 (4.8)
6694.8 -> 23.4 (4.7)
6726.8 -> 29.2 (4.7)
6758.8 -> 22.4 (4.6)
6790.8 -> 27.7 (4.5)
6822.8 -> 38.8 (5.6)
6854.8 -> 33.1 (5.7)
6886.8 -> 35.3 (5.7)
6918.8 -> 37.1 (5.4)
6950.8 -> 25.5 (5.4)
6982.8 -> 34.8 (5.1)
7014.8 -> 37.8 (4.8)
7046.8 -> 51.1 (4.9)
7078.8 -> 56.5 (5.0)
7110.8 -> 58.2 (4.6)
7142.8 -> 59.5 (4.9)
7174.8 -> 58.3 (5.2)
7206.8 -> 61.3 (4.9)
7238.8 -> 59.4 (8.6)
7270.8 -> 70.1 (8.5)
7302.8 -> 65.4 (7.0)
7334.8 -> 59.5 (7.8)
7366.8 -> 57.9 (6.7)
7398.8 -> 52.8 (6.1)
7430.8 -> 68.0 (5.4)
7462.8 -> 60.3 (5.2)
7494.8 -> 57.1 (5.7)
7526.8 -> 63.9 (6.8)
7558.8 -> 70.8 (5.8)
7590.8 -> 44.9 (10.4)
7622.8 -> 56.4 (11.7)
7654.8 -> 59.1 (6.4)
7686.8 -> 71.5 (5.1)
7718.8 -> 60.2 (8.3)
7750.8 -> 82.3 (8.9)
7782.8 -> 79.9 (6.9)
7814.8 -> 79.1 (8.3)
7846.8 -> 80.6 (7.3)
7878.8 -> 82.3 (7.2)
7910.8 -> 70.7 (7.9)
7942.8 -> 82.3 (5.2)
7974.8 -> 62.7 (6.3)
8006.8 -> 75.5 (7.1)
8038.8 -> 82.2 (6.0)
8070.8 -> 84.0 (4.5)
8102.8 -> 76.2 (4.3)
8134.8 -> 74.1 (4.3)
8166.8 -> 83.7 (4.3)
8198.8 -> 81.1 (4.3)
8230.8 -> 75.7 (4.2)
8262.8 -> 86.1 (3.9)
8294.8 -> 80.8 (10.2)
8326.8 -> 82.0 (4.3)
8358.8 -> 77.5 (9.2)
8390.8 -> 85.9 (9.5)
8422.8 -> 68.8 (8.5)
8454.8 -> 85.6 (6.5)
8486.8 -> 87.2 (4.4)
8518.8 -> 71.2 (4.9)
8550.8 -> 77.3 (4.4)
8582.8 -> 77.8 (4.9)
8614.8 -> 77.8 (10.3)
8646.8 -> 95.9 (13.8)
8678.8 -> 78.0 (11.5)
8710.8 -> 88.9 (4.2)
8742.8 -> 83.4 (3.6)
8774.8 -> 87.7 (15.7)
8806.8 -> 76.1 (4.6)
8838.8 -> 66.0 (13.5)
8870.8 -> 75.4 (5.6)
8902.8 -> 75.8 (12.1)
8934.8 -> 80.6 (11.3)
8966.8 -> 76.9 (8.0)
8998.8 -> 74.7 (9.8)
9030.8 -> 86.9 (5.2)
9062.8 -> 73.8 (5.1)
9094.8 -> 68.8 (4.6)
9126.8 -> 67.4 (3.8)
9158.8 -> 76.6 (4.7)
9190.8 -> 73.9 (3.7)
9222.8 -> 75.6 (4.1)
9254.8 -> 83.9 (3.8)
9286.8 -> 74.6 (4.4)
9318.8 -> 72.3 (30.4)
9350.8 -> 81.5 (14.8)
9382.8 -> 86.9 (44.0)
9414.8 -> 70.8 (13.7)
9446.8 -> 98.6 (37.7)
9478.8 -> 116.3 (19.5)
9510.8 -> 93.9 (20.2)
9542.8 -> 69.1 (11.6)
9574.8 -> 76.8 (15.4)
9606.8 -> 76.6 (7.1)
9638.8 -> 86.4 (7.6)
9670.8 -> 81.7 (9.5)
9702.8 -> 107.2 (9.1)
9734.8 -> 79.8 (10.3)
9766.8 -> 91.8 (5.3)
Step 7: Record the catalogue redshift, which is 0.76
